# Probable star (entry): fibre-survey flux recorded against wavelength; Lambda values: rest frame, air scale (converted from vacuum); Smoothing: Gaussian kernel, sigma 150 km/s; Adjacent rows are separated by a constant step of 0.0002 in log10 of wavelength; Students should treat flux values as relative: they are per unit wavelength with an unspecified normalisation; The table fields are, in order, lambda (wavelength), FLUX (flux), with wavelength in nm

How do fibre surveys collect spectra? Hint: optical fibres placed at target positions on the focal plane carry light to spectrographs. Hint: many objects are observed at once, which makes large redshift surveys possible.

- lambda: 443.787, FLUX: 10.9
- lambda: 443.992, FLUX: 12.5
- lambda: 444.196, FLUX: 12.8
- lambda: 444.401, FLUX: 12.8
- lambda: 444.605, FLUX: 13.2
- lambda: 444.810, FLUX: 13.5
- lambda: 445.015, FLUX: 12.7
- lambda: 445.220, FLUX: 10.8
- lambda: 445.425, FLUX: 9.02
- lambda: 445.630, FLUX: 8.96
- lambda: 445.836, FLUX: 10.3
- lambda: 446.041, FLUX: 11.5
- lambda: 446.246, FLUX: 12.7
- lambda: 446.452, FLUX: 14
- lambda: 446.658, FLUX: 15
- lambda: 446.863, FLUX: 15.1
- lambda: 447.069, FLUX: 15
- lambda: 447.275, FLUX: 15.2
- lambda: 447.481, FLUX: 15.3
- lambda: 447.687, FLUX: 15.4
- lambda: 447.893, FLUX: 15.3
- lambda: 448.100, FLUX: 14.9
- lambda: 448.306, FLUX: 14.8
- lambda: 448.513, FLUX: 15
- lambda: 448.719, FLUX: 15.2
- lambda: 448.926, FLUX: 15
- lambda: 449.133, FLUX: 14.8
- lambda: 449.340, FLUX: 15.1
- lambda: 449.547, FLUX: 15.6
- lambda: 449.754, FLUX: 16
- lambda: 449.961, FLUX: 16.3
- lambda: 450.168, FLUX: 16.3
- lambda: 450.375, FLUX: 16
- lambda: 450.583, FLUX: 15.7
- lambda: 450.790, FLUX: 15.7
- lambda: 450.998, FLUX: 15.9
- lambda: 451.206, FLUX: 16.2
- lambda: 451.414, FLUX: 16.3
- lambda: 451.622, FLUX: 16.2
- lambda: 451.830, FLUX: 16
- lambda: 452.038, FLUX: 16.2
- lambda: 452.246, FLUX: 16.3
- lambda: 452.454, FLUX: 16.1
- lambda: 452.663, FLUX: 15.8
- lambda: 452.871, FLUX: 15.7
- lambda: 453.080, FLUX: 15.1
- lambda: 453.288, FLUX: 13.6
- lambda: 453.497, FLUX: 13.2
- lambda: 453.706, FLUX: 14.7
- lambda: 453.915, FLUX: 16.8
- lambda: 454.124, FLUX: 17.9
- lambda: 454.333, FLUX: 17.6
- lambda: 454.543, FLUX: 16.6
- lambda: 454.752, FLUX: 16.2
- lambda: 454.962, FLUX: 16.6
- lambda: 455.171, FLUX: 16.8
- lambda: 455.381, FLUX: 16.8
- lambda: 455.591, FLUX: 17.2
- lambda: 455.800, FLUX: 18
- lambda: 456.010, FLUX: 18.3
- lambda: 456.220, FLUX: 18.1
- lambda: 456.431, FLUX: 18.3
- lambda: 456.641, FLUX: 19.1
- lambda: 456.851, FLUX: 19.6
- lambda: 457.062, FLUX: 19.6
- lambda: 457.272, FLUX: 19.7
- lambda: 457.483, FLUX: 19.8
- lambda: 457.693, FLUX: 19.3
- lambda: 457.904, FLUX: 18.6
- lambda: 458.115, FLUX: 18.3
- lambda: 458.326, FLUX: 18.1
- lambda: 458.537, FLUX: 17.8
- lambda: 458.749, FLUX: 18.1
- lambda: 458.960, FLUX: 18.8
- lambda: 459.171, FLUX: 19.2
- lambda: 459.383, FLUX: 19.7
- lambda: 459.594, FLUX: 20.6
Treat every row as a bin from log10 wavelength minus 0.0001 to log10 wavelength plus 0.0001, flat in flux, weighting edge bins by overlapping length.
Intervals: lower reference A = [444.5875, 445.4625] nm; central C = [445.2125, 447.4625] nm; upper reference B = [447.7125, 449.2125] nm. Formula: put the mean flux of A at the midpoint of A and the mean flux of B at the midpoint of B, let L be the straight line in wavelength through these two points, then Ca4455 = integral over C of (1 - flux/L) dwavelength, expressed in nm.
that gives 0.08 nm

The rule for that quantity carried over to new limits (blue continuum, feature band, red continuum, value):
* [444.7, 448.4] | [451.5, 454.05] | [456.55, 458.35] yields 0.173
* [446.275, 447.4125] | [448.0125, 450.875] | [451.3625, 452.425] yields 0.005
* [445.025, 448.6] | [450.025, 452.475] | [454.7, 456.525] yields -0.106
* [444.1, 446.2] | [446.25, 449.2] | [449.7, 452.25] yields -0.300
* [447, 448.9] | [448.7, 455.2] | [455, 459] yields 0.273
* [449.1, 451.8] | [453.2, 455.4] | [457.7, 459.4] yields 0.141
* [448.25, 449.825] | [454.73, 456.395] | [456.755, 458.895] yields 0.055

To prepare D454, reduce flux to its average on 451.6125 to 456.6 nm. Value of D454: 16.5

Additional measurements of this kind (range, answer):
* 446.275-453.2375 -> 15.5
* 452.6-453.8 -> 14.7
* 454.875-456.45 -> 17.5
